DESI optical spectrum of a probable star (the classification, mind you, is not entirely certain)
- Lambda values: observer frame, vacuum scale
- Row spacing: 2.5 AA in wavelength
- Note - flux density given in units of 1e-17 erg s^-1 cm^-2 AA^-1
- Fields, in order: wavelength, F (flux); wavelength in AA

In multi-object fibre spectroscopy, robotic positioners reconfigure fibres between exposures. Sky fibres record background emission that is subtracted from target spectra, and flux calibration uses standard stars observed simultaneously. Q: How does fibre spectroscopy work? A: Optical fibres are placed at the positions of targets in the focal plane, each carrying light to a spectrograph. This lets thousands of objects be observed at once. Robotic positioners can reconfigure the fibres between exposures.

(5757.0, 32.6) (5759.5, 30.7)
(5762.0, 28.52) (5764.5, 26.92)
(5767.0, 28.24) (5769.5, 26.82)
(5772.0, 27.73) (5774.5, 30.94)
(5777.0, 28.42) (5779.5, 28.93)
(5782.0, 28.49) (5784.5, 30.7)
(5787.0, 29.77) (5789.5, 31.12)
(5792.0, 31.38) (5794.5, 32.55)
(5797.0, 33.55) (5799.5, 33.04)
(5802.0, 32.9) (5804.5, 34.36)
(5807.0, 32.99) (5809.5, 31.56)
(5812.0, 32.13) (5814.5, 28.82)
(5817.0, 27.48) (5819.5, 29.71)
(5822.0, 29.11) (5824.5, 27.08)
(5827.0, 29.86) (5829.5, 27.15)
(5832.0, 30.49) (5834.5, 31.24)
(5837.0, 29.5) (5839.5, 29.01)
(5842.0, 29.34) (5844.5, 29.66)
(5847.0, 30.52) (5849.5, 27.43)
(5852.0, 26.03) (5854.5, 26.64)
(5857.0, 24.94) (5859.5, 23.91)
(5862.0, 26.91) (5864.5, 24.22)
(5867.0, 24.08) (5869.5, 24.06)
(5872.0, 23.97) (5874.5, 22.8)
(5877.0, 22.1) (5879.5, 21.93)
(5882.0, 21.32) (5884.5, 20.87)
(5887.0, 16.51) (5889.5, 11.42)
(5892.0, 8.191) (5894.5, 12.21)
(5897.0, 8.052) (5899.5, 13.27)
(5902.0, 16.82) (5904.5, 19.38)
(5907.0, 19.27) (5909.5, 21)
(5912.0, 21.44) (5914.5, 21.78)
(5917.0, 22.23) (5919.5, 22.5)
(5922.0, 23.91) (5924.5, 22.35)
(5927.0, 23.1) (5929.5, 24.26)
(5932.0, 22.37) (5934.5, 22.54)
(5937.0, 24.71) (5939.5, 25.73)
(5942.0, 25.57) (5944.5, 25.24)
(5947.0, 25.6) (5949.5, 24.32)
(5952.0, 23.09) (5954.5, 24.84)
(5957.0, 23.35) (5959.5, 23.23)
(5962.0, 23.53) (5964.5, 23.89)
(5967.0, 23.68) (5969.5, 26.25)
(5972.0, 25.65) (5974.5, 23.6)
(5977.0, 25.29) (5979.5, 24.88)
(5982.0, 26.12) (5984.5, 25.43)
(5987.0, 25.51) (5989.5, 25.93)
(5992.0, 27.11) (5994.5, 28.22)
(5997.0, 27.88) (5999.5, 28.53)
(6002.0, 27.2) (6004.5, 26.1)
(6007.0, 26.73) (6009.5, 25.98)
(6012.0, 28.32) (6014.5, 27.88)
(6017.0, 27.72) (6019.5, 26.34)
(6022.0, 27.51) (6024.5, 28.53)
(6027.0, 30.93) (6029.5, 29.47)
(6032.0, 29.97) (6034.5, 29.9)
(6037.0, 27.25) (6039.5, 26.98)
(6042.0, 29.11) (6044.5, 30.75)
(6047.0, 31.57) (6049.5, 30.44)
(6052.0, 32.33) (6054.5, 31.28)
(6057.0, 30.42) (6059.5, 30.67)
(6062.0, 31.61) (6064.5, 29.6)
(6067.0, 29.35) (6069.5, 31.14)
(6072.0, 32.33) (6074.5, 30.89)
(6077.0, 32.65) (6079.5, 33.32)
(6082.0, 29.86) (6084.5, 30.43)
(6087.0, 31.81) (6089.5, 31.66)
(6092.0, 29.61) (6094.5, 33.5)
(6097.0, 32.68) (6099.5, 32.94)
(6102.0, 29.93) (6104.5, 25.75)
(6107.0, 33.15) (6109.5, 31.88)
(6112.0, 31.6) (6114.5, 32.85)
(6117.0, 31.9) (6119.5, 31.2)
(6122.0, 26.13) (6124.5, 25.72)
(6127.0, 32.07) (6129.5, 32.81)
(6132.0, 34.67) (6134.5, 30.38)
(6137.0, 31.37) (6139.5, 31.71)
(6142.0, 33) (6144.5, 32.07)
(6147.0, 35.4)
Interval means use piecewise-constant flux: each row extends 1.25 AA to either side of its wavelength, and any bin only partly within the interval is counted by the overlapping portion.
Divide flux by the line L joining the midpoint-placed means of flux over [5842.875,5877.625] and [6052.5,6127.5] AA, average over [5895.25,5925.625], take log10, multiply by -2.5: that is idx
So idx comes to 0.36 mag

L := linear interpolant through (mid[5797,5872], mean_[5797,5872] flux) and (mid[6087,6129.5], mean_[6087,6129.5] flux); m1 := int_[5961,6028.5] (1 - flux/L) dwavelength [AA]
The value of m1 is 7.9 AA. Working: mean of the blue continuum 28.8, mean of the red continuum 30.9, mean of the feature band 26.5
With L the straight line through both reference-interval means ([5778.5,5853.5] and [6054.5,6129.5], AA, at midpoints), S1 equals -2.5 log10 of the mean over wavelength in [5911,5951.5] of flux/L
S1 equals 0.28 mag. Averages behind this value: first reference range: 30.2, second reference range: 31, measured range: 23.6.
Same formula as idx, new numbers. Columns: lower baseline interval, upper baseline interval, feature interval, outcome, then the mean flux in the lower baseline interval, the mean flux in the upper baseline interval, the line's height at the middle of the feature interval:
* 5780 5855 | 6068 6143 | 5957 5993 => 0.23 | 30.1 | 31.3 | 30.8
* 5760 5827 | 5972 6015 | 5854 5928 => 0.36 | 30.1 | 26.5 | 28.3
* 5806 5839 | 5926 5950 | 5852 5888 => 0.18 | 29.7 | 24.4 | 27.5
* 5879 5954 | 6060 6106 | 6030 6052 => -0.05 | 20.4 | 31.1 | 28.4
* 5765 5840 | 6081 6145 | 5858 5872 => 0.23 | 30.1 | 31.2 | 30.4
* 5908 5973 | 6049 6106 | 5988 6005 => -0.02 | 23.7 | 31.1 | 26.7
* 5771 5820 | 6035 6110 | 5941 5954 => 0.24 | 30.9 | 30.8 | 30.8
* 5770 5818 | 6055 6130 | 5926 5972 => 0.26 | 30.8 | 31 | 30.9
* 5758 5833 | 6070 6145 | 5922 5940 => 0.29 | 30.1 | 31.3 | 30.6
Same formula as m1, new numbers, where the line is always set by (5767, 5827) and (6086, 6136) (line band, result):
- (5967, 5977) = 1.9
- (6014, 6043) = 2.3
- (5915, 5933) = 4.5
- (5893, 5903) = 6.0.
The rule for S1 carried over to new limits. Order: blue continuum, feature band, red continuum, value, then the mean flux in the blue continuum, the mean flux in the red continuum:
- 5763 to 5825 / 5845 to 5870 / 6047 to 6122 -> 0.17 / 30.2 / 31.2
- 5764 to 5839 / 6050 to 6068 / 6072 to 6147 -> 0.01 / 30.1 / 31.4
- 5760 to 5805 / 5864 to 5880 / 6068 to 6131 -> 0.29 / 30.2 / 31.1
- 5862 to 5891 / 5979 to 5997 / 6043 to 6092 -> 0.03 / 21.3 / 31.1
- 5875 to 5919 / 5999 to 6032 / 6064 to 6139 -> -0.10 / 17.7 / 31.1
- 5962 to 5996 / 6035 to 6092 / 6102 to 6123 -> -0.07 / 25.4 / 30.6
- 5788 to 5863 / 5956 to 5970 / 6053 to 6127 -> 0.26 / 29.7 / 30.9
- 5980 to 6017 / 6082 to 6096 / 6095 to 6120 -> -0.02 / 26.9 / 31.5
